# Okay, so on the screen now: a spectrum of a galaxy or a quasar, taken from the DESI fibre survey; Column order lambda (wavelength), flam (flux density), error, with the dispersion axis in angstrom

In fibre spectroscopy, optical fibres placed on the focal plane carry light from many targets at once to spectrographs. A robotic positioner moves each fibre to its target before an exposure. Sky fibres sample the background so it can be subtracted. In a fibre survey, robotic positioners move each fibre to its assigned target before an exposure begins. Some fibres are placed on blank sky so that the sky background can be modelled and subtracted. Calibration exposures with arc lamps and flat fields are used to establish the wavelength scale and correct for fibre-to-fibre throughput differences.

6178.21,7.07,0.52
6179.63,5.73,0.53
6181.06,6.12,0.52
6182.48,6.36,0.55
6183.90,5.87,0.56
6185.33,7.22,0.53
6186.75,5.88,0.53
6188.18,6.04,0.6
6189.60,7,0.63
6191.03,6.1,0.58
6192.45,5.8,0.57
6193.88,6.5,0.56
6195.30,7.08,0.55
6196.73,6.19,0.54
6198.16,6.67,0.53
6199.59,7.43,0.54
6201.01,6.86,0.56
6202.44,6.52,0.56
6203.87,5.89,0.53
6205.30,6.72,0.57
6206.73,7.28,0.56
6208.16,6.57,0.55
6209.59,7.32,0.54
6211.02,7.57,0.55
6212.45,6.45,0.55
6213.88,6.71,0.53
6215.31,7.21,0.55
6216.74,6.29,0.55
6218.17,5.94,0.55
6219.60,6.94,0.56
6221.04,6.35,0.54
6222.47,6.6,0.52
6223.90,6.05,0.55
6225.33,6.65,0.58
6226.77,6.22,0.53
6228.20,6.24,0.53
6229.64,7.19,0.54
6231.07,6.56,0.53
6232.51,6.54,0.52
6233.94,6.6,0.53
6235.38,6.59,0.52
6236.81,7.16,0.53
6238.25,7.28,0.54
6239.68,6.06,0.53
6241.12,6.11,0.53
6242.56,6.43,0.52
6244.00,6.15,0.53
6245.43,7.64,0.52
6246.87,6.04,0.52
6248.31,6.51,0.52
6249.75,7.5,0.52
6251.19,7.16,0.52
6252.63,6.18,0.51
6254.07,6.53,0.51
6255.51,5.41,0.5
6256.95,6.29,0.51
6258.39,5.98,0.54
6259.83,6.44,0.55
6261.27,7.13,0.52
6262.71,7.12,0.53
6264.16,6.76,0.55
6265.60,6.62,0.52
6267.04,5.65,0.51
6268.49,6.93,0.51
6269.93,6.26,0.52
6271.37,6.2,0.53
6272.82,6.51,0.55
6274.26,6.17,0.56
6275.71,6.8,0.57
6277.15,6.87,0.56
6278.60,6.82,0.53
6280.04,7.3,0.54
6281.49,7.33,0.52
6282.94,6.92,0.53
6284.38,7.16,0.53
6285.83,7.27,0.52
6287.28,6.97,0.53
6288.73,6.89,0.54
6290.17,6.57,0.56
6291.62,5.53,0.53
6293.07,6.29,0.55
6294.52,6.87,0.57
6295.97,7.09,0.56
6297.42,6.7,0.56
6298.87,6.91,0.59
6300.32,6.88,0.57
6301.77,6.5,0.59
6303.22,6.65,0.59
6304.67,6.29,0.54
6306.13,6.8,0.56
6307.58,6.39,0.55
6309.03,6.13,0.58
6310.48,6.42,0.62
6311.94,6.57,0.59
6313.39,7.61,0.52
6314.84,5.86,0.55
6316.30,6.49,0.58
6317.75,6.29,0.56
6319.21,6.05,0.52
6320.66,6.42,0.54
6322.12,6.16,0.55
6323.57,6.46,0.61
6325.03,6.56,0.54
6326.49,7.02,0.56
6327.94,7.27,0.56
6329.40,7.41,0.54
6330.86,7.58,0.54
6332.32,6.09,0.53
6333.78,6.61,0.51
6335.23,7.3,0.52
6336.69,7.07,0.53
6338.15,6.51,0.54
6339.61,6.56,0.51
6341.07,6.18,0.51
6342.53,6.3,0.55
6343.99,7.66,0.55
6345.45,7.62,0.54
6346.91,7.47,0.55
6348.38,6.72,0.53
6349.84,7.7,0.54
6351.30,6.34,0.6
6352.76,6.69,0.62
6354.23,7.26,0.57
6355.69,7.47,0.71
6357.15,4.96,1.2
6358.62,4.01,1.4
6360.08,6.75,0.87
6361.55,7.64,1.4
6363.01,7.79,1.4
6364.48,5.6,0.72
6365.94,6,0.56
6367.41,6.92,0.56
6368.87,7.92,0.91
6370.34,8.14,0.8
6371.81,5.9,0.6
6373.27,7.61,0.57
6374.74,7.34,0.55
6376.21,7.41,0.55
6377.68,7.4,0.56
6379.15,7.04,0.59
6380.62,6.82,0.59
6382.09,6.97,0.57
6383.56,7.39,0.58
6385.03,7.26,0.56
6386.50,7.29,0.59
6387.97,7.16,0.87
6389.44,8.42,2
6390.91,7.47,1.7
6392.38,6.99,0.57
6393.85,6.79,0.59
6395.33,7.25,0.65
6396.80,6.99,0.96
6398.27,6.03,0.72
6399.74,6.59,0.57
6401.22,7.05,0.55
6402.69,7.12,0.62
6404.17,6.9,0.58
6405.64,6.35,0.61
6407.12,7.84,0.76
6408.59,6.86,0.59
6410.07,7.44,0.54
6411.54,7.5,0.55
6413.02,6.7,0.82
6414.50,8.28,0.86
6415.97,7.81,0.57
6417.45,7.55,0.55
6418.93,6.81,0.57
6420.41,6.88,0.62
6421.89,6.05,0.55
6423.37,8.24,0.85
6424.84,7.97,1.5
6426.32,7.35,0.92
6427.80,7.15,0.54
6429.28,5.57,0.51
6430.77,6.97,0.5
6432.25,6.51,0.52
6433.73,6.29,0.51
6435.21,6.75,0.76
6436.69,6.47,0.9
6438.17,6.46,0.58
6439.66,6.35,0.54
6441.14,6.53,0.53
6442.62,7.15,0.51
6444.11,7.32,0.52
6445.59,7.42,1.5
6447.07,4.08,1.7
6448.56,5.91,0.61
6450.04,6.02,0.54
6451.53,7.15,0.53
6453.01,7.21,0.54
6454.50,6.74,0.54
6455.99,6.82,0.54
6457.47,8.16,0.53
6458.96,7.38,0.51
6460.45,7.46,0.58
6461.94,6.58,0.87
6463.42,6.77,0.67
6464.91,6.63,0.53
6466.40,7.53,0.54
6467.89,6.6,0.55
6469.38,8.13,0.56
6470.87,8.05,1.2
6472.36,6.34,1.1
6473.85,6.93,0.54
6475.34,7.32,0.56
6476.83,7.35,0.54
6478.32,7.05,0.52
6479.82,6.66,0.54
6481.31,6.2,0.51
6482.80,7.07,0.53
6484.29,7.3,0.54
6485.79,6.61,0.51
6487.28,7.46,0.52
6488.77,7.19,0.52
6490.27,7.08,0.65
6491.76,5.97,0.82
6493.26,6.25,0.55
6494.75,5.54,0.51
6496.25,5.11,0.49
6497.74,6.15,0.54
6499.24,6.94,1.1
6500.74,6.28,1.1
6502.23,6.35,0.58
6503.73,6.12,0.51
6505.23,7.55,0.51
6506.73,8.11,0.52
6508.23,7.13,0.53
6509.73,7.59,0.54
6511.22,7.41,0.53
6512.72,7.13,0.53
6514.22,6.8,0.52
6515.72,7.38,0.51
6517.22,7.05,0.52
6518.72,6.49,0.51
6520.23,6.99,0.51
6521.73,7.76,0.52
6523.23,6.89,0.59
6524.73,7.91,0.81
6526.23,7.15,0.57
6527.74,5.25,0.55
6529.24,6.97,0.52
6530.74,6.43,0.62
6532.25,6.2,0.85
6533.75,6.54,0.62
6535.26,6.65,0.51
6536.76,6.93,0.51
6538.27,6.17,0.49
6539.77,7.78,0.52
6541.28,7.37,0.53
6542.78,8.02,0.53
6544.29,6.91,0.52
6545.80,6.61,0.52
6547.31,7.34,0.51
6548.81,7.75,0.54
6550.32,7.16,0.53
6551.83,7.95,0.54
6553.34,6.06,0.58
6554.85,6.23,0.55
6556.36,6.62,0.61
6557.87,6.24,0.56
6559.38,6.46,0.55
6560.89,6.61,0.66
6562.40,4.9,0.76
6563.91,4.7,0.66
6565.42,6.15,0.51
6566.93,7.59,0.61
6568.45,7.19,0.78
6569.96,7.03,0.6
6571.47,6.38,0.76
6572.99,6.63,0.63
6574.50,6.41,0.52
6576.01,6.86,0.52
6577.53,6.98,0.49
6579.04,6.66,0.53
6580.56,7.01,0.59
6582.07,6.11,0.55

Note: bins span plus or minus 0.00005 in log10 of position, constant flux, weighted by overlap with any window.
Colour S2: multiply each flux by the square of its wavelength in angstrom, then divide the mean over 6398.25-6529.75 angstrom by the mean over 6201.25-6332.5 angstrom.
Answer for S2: 1.1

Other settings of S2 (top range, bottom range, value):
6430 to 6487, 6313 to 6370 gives 1.06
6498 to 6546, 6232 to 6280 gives 1.15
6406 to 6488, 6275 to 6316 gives 1.09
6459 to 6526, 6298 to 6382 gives 1.08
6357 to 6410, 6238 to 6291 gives 1.09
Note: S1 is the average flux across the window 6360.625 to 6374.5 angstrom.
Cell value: 7.06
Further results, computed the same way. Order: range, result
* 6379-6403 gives 7.1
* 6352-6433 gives 7.02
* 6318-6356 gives 6.85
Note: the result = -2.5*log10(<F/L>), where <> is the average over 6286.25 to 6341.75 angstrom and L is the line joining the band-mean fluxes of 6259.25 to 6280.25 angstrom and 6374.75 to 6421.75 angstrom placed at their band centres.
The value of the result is 0.028 mag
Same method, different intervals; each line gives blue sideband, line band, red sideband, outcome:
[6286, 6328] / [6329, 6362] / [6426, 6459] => -0.027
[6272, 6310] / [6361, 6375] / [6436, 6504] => -0.054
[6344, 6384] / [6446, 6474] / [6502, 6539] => 0.008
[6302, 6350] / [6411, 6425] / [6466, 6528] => -0.081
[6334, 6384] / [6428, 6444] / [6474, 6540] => 0.048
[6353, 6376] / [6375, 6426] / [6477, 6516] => -0.066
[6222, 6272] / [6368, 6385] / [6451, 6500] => -0.081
